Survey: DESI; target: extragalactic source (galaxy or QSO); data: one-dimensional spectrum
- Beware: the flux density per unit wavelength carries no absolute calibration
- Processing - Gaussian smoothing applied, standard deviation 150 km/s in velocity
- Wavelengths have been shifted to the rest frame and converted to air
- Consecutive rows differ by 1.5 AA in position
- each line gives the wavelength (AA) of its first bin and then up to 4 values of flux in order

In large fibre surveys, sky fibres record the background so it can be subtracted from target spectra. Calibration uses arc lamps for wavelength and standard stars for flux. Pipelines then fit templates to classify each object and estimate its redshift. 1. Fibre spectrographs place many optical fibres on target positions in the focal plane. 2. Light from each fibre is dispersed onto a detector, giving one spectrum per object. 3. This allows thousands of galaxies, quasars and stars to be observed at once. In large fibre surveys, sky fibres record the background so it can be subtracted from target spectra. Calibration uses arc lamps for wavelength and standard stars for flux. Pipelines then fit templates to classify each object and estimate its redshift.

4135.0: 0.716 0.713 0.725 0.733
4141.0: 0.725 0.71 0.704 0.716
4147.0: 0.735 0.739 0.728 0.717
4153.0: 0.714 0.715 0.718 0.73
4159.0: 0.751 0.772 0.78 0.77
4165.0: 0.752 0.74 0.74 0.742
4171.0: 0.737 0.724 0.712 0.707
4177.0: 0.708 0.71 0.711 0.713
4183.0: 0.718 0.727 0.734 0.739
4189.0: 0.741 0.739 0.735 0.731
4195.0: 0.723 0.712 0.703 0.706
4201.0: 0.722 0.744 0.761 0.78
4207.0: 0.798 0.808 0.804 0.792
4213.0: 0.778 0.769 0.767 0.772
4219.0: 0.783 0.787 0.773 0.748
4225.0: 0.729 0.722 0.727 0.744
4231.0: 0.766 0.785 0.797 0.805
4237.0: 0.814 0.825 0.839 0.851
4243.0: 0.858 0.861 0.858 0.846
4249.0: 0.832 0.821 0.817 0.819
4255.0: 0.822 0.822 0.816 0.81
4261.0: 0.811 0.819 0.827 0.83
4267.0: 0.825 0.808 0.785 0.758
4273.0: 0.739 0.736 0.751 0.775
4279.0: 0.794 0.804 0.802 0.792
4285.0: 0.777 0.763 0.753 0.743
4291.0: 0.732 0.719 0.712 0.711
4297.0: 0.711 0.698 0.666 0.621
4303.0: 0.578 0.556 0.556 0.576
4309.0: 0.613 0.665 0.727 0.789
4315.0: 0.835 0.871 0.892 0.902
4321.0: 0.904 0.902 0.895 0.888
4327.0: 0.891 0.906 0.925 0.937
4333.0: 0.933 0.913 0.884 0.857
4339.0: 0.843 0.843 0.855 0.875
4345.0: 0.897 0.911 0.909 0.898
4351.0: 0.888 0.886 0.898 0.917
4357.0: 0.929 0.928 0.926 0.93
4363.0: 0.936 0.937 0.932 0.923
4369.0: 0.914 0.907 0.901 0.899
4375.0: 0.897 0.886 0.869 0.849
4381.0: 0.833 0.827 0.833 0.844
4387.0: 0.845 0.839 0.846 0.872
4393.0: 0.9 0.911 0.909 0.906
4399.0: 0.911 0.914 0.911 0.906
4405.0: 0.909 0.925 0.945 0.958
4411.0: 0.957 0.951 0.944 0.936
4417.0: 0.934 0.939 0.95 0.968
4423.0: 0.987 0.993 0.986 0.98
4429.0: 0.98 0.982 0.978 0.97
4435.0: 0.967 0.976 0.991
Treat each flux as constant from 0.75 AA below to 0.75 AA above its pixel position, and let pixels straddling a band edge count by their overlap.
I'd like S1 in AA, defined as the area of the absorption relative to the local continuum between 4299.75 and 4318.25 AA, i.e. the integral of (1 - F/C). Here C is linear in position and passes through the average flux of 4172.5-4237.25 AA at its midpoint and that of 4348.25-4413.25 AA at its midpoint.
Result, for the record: 3.44 AA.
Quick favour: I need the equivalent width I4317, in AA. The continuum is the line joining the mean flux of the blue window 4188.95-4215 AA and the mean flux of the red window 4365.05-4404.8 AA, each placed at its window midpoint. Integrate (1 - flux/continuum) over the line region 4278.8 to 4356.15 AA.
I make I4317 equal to 3.06 AA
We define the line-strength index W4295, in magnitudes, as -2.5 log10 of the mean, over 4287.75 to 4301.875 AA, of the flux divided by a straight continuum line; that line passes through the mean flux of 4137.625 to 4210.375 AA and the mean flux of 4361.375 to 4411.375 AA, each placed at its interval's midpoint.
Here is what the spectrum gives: 0.17 mag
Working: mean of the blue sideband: 0.734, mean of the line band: 0.707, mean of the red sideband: 0.896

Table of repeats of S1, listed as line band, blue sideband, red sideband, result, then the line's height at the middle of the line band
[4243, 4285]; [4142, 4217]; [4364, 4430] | -0.1 AA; 0.806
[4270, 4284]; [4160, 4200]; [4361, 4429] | 0.7 AA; 0.813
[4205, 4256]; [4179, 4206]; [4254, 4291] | -2.6 AA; 0.758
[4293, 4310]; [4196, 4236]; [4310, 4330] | 4.1 AA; 0.84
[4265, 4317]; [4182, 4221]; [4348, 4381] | 6.6 AA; 0.836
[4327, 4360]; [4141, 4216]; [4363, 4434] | -1.0 AA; 0.872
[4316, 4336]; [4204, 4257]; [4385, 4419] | -1.0 AA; 0.86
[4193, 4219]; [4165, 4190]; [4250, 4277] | -0.2 AA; 0.751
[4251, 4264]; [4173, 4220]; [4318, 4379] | -0.2 AA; 0.807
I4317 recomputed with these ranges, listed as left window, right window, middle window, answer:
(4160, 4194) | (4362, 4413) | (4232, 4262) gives -1.4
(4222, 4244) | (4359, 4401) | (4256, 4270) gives -0.2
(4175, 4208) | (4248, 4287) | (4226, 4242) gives -0.4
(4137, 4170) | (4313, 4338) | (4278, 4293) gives 1.5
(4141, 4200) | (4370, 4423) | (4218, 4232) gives 0.3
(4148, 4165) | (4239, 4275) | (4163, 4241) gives 2.3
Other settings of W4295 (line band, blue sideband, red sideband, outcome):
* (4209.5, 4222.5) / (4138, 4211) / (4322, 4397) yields -0.01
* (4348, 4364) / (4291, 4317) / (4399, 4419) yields -0.14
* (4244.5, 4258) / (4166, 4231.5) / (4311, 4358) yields -0.04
